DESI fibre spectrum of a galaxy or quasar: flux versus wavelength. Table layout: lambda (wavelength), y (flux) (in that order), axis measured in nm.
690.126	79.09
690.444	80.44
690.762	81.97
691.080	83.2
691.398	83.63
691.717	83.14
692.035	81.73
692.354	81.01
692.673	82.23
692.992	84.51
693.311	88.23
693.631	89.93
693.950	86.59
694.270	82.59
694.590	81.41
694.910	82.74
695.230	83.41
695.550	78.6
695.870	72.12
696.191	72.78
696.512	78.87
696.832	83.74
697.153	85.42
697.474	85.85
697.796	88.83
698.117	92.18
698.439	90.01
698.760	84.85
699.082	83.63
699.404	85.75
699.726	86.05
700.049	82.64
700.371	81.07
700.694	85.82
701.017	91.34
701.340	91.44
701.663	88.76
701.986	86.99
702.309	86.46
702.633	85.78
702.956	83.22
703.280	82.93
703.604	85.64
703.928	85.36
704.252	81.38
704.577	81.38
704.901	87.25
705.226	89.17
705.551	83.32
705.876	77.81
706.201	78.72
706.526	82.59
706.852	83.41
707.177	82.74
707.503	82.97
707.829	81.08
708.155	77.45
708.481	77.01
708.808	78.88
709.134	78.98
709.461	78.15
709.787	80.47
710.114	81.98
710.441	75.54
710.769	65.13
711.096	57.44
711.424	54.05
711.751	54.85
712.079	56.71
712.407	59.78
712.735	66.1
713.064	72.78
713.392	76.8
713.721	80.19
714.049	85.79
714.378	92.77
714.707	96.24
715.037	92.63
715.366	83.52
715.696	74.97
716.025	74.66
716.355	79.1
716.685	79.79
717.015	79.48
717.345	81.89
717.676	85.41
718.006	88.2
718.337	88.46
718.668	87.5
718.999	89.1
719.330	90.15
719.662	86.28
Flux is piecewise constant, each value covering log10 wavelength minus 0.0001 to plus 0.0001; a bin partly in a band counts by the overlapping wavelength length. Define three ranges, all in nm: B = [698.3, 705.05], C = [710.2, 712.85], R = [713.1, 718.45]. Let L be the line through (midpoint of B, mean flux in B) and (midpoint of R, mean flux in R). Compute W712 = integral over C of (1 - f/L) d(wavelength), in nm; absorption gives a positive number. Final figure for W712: 0.71 nm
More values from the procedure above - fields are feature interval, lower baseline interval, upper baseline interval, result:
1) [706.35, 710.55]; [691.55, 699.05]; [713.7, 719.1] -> 0.206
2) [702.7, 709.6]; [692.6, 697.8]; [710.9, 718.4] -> -0.244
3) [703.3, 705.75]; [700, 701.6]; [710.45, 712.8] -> -0.222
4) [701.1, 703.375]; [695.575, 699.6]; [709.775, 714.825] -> -0.197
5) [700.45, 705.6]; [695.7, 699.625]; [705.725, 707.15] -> -0.252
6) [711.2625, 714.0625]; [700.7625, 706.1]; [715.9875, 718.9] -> 0.583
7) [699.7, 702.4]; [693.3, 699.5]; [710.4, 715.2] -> -0.210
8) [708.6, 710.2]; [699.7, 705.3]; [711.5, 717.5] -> 0.021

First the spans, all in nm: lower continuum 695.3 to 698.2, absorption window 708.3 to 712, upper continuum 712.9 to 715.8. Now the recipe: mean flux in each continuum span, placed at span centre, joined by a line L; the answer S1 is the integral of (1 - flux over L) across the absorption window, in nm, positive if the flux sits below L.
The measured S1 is 0.56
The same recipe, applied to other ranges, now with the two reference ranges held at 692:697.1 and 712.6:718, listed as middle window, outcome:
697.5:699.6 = -0.14 nm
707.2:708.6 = 0.03 nm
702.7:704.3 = -0.04 nm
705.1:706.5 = -0.01 nm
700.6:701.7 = -0.10 nm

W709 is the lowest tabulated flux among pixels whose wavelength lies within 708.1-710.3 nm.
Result 77.01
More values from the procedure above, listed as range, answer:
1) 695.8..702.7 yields 72.12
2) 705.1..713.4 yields 54.05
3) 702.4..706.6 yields 77.81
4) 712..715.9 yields 56.71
